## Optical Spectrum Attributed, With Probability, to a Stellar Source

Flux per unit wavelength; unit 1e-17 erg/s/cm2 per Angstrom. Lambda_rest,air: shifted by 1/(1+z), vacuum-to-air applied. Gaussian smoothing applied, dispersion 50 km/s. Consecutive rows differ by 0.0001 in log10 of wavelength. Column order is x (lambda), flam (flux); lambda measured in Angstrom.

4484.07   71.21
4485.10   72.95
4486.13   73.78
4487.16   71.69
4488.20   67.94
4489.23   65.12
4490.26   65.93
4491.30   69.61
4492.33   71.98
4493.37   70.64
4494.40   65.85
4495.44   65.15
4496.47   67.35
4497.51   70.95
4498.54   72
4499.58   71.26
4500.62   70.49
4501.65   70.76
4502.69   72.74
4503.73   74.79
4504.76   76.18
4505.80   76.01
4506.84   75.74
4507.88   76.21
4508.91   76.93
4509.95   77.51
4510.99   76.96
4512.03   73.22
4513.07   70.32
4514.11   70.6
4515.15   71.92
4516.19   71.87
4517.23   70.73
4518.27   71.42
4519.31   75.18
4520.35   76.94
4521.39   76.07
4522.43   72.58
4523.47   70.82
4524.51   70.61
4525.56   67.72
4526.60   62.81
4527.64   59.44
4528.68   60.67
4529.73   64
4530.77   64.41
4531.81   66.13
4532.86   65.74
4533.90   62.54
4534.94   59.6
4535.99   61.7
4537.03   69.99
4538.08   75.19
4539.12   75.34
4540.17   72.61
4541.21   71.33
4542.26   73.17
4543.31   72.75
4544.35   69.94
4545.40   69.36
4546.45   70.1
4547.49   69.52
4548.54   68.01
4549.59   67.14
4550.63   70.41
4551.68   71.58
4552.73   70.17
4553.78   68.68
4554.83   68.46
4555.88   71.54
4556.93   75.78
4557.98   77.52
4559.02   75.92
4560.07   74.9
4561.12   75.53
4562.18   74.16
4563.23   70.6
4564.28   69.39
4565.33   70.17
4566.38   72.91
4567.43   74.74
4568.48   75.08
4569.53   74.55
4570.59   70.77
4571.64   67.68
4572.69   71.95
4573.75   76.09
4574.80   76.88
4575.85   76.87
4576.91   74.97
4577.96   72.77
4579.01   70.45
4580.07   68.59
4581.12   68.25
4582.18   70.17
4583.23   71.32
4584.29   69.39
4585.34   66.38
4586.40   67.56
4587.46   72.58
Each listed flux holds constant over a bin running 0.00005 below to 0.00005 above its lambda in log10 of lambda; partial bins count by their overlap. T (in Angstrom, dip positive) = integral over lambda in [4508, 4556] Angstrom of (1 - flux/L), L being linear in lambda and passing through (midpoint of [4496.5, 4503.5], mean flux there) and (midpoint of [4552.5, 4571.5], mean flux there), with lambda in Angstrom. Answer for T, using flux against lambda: 1.4 Angstrom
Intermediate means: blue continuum 71.2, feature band 69.9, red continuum 72.8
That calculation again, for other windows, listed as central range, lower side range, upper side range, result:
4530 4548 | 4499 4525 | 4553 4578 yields 1.14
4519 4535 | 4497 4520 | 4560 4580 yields 1.30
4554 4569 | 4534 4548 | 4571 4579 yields -0.23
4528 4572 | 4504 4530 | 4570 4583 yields 1.08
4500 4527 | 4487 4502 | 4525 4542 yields -2.11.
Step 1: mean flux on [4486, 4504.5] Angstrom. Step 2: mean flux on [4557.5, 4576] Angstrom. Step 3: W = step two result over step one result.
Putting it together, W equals 1.05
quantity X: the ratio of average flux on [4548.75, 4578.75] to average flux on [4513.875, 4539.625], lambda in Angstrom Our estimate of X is 1.1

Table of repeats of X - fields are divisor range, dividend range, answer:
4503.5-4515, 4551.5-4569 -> 0.97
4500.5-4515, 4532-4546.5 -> 0.93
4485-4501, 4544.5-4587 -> 1.03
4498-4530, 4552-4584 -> 1.01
